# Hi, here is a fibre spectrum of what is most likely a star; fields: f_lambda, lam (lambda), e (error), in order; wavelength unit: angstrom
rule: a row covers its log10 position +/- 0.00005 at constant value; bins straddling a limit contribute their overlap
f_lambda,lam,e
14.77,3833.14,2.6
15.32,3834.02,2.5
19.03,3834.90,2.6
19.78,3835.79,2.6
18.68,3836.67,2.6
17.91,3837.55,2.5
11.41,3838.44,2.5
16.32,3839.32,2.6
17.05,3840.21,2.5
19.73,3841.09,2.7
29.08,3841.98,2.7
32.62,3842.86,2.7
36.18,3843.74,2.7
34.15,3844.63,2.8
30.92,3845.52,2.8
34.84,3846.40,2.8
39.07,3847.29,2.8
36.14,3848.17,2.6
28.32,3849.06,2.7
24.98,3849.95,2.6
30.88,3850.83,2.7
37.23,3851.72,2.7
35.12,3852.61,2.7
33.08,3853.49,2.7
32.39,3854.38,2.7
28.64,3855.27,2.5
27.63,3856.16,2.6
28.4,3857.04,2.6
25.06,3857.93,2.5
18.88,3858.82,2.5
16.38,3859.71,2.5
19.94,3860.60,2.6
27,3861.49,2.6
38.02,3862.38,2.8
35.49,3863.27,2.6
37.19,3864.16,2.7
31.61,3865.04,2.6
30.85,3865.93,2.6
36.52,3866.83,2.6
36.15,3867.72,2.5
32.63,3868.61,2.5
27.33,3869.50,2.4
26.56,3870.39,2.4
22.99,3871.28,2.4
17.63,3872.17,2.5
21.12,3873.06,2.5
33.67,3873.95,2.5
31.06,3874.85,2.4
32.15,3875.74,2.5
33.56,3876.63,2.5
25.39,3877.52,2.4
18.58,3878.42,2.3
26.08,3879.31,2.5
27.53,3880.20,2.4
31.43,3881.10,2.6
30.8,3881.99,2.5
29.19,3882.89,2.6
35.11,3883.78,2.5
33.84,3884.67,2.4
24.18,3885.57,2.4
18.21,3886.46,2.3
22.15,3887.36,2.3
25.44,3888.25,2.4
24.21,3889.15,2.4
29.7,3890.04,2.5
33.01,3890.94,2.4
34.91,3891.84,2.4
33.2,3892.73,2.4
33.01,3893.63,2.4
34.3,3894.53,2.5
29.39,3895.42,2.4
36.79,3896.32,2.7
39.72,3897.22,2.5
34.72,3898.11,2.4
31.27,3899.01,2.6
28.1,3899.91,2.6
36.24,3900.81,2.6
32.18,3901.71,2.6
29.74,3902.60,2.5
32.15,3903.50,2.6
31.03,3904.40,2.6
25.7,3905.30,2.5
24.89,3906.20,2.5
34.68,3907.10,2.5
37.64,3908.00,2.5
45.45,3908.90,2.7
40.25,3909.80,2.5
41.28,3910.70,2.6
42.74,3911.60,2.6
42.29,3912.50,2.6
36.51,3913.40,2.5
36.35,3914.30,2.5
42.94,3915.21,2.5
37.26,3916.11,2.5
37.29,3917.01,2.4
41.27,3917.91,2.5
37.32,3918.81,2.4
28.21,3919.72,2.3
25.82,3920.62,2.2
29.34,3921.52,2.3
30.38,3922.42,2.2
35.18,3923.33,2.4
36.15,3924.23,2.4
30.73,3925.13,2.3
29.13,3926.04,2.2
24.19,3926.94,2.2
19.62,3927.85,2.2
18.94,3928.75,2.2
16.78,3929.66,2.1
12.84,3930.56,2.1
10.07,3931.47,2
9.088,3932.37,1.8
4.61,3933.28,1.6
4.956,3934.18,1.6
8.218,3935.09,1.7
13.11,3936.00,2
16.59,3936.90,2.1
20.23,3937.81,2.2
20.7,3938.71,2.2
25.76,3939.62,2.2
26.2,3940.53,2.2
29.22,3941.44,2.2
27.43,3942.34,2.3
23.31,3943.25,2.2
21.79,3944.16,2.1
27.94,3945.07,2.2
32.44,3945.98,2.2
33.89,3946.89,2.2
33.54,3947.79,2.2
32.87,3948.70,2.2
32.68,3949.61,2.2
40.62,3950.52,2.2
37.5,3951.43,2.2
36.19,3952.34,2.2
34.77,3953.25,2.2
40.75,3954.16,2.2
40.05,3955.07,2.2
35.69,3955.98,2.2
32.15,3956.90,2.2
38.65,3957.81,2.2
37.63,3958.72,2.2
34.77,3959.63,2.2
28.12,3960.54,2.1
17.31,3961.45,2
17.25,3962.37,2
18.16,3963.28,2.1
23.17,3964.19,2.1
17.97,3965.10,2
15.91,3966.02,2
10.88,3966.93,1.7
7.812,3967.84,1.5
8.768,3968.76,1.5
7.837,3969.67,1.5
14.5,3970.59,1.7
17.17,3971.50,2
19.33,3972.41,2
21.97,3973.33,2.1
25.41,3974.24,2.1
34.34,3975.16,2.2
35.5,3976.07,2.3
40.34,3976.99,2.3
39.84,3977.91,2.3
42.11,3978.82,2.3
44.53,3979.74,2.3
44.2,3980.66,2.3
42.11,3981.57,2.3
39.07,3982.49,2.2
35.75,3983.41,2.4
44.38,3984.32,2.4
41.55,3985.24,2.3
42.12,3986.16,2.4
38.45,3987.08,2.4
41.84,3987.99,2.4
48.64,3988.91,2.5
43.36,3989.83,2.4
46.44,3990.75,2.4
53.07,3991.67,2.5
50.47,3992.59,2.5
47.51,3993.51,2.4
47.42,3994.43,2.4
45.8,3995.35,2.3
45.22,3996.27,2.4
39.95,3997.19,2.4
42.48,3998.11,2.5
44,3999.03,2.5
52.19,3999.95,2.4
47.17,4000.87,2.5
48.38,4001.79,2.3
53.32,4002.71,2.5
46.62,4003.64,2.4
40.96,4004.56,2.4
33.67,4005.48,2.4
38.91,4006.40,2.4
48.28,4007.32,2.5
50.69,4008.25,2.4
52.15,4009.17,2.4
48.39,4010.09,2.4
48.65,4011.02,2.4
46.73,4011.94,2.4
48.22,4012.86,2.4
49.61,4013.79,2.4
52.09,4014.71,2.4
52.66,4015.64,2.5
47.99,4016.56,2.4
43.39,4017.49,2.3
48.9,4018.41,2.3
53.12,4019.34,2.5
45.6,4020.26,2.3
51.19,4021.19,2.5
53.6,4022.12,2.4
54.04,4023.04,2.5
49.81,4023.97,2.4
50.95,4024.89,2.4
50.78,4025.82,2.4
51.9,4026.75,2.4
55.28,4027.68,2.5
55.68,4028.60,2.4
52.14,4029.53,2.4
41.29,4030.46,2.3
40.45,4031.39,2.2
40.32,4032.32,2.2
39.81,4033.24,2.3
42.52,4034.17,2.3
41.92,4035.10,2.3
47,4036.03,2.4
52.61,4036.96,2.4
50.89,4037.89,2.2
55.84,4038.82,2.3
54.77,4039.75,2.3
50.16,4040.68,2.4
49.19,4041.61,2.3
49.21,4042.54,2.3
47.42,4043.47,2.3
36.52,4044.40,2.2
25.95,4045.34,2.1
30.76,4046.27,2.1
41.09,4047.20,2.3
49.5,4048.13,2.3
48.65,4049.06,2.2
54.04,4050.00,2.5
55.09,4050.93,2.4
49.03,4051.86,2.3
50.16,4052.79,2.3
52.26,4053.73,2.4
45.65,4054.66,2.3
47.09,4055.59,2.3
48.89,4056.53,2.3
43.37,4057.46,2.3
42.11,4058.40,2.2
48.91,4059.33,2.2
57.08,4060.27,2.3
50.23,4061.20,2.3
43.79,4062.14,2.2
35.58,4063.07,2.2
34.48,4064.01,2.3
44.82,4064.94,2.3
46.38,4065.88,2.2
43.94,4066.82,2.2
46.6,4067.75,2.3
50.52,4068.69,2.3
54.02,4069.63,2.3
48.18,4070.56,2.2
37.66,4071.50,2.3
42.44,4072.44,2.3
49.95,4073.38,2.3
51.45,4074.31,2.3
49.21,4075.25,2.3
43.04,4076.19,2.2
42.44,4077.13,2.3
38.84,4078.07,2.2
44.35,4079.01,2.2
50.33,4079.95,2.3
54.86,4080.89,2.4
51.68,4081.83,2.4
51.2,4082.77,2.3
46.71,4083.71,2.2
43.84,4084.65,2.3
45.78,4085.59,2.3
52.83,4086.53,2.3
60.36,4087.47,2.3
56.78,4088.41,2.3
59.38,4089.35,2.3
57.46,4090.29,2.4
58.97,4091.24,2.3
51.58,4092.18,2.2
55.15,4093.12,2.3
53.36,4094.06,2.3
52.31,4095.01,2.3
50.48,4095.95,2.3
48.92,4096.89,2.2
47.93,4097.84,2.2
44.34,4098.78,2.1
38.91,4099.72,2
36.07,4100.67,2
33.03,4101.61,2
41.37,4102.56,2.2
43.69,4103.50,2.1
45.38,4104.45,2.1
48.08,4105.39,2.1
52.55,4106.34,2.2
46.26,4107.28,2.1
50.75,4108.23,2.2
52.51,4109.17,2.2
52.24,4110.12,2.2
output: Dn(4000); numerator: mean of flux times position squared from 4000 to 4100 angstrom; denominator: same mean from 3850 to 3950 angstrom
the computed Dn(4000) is 1.79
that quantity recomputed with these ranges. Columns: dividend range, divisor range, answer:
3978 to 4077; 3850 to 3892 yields 1.75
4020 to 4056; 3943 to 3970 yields 1.81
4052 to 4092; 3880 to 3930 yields 1.64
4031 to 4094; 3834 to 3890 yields 1.90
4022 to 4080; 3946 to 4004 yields 1.38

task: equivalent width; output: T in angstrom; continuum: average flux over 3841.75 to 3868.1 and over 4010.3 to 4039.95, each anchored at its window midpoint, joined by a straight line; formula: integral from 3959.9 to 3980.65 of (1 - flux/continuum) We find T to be 9.4 angstrom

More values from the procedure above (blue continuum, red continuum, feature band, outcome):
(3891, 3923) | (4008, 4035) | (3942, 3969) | 8.21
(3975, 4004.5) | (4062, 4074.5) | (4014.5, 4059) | -3.17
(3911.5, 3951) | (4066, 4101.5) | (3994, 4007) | -2.82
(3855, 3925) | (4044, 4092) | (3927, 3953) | 9.48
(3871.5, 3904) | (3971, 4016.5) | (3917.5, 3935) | 5.72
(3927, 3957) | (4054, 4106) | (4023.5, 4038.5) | -3.19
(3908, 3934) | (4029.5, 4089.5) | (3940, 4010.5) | 2.87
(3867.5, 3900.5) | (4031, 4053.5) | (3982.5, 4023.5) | -4.60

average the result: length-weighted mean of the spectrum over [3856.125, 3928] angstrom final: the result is 31.1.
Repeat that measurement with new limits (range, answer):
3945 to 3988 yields 30.8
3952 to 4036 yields 40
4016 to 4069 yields 47.2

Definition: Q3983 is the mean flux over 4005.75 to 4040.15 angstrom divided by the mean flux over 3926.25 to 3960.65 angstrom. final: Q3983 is 1.9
